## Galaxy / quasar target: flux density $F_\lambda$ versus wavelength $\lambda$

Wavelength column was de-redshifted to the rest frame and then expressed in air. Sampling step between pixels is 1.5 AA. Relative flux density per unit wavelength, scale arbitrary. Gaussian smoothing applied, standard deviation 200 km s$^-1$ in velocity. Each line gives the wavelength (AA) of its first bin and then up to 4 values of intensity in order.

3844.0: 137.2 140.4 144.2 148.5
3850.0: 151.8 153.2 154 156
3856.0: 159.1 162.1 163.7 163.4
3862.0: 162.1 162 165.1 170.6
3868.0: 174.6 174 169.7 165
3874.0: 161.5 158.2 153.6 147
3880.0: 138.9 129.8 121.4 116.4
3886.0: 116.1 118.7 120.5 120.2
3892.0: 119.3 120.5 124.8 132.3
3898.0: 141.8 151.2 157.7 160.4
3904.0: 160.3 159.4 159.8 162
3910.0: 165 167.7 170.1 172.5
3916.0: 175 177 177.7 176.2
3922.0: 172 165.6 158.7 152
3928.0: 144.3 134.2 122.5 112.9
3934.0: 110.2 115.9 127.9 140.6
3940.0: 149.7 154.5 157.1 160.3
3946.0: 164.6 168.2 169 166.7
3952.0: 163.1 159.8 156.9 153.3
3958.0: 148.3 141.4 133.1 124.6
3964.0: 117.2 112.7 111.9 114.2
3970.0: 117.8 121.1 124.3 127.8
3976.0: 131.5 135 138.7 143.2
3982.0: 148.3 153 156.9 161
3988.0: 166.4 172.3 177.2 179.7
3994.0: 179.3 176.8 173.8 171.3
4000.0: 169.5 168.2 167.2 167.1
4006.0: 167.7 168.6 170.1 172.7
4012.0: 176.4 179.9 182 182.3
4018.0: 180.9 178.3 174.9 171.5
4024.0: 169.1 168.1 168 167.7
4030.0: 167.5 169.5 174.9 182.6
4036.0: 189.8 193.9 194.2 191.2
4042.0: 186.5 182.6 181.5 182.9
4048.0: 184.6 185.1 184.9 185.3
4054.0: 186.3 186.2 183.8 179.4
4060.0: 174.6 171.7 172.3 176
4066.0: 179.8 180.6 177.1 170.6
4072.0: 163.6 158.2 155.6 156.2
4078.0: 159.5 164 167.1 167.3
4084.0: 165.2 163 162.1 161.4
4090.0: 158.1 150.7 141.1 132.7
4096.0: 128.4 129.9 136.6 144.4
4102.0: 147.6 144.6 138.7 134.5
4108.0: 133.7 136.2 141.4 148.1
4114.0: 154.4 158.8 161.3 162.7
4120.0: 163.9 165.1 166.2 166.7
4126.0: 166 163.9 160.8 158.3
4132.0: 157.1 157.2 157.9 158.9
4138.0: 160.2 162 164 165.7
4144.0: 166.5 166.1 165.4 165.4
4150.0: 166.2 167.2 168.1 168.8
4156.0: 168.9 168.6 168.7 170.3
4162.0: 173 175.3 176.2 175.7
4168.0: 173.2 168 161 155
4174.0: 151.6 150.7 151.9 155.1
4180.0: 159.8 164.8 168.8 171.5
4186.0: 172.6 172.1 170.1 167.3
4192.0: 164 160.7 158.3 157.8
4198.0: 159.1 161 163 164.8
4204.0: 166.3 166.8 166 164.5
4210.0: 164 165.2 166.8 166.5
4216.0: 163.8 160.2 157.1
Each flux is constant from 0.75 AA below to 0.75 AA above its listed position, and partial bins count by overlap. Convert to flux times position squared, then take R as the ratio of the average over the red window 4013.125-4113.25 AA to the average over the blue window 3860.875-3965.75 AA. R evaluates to 1.2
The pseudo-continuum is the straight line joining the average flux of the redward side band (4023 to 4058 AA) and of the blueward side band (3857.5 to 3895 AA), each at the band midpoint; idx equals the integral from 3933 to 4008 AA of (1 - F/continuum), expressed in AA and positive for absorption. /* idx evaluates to 7.6 AA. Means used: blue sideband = 146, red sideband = 181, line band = 150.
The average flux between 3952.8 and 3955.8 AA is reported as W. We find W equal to 158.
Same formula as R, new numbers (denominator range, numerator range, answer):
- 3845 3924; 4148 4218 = 1.25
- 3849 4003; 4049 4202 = 1.19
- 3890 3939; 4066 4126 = 1.14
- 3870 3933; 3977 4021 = 1.19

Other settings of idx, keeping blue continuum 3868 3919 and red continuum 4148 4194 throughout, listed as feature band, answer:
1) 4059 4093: -1.1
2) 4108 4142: 1.1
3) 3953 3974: 3.1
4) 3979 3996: -1.0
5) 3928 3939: 2.0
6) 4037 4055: -3.2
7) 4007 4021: -1.8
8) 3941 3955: -0.9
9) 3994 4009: -1.4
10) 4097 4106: 1.2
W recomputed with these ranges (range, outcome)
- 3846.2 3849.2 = 146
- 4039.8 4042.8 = 189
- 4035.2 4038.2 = 192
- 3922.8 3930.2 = 151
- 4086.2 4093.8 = 155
